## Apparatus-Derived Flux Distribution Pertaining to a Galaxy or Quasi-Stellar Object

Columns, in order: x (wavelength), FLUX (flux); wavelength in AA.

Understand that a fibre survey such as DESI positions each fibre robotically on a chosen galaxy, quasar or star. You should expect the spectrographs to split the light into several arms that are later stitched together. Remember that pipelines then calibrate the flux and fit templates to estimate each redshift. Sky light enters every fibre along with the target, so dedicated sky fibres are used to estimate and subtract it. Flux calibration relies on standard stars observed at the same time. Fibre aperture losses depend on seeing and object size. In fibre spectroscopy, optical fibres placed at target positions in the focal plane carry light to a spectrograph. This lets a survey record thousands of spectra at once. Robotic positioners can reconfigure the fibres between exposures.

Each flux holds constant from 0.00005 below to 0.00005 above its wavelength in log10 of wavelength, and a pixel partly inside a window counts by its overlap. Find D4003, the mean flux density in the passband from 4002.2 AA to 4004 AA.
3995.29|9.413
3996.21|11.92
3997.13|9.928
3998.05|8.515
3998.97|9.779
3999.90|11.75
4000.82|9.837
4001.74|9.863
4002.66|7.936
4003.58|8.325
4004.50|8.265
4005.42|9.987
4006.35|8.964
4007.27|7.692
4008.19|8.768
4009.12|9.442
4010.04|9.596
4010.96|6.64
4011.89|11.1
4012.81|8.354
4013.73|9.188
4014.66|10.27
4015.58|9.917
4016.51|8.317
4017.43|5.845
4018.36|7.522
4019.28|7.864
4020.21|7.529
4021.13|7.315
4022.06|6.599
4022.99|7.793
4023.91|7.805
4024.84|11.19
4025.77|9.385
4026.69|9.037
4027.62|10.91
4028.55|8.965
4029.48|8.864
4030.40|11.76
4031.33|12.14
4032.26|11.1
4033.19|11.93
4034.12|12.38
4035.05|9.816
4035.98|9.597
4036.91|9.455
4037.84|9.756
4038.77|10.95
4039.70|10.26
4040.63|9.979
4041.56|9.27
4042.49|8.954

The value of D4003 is 8.14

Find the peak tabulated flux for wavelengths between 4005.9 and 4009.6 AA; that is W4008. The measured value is 9.442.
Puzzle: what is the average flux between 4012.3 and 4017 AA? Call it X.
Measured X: 9.22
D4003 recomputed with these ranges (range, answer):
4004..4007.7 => 8.73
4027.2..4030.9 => 10.1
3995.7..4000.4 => 10.3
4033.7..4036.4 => 10.6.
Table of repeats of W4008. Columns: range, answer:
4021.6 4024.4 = 7.805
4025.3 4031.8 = 12.14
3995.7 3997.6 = 11.92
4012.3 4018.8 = 10.27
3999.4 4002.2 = 11.75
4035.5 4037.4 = 9.597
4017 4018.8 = 7.522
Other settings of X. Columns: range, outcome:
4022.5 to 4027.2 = 9.05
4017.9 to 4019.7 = 7.71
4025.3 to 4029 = 9.57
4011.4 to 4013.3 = 9.69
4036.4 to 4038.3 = 9.6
